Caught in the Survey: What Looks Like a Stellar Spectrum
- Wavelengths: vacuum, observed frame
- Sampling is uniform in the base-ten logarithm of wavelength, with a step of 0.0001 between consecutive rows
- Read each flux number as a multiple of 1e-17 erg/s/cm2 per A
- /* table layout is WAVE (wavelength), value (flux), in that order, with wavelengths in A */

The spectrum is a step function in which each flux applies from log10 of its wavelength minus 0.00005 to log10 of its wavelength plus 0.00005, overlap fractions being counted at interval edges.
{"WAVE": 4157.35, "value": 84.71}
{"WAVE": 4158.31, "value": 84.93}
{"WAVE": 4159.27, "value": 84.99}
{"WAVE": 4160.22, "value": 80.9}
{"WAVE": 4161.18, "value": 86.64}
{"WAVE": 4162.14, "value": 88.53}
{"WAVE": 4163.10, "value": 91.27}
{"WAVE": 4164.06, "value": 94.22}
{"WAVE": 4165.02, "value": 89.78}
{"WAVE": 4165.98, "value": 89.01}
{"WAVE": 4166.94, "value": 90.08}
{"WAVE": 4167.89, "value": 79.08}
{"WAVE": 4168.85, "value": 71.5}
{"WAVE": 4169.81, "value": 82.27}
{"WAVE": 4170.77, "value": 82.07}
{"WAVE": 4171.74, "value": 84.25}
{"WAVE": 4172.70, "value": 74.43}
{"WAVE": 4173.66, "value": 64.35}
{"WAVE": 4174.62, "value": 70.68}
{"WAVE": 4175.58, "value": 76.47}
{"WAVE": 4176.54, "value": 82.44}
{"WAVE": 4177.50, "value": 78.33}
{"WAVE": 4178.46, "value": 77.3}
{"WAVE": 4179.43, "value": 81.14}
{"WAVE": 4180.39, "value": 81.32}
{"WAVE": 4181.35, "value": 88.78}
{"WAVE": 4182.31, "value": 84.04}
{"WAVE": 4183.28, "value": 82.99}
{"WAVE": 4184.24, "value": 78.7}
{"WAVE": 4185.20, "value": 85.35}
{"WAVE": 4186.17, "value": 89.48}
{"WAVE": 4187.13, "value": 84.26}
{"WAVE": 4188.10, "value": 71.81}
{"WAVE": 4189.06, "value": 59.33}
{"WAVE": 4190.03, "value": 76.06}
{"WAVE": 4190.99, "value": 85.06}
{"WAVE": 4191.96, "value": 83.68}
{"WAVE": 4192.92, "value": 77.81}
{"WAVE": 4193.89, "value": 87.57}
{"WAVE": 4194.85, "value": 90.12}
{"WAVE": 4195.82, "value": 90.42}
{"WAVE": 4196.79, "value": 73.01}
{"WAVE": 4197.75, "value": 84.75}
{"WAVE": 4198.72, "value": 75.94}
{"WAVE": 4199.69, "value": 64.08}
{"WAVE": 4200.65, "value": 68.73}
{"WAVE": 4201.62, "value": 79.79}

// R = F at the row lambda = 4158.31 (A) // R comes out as 84.93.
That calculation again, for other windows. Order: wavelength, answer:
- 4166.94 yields 90.08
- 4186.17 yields 89.48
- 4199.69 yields 64.08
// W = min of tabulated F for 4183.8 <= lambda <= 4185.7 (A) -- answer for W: 78.7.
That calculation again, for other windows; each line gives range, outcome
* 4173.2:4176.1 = 64.35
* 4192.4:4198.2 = 73.01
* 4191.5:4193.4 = 77.81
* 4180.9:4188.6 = 71.81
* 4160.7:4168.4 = 79.08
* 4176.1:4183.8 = 77.3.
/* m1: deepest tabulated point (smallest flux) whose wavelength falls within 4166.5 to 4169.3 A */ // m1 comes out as 71.5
